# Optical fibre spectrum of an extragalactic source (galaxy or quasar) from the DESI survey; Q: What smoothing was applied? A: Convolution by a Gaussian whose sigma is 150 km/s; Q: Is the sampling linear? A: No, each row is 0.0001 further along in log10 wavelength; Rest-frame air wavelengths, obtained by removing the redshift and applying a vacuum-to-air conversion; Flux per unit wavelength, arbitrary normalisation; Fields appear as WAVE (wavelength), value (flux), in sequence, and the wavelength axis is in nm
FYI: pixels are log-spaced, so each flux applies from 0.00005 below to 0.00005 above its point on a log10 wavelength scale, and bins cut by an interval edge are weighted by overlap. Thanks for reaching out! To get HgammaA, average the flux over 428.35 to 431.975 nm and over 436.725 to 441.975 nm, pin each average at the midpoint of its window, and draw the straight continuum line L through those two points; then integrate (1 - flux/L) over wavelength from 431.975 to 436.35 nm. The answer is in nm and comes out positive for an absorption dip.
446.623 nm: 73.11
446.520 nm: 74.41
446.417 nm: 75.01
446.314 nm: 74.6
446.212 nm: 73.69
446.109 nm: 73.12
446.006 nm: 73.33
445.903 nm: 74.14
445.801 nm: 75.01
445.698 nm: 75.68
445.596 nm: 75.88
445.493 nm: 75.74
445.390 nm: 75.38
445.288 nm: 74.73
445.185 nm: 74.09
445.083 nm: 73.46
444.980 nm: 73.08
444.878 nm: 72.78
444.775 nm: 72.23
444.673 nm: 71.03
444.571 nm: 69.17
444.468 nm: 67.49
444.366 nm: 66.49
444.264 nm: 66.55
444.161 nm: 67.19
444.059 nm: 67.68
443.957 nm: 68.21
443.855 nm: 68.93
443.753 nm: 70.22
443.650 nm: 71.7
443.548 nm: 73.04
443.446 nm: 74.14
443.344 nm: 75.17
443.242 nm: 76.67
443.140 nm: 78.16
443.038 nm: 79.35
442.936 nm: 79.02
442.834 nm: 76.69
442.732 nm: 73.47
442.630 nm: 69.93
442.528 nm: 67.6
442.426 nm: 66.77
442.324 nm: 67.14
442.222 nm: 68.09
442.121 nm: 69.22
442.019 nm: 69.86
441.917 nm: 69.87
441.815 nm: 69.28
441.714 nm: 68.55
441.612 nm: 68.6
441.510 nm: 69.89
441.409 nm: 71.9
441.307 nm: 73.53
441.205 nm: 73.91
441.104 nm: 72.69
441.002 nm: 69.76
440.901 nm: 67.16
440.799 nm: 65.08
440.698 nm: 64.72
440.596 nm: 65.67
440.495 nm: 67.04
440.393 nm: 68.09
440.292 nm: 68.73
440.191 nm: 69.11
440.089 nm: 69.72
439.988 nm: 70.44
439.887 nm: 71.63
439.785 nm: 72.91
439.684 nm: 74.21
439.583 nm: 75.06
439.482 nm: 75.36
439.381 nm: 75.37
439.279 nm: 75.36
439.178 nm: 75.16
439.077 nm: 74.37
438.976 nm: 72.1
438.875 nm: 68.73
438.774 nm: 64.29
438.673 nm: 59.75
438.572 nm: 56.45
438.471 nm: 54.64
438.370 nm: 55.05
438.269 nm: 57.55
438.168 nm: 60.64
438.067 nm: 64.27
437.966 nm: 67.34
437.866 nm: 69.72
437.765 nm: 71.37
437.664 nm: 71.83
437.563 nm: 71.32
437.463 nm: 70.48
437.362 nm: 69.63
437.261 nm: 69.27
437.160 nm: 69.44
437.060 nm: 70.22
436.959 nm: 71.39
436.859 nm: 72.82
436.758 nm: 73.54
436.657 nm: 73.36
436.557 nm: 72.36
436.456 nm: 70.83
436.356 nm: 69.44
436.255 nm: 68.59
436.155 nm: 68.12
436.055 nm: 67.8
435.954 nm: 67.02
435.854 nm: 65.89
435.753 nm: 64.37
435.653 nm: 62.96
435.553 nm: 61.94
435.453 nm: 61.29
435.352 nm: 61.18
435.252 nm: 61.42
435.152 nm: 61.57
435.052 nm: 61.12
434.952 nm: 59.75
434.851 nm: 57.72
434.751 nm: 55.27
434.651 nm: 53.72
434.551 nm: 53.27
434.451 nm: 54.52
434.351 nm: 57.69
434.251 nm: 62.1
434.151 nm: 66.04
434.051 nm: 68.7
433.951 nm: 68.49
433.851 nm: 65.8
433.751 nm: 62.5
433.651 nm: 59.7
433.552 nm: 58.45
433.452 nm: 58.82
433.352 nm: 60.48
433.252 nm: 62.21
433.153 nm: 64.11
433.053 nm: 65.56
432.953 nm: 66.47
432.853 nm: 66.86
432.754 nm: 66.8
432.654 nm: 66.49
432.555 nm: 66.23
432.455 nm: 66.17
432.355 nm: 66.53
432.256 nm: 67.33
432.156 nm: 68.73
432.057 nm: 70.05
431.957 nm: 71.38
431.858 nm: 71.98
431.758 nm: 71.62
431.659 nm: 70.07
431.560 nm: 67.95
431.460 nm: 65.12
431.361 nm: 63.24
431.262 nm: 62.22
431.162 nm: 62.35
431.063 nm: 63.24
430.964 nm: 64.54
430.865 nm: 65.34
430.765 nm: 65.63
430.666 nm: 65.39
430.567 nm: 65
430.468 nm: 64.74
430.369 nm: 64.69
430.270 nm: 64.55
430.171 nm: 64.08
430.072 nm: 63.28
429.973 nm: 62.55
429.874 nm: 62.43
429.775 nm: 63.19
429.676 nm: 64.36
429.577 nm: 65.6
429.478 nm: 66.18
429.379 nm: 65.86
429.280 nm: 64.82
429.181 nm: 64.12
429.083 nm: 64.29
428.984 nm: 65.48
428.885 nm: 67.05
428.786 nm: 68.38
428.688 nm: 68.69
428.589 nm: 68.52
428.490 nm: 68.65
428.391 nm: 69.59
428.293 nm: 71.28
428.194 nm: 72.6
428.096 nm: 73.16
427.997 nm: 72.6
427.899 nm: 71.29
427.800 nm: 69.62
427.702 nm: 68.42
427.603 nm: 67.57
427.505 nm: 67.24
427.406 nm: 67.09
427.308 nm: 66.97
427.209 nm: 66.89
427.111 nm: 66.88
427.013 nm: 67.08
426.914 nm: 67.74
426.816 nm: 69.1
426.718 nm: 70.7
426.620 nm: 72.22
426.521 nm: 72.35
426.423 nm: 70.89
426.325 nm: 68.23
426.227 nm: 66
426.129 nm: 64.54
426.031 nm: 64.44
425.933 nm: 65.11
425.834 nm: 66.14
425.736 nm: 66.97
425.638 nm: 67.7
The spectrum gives 0.25 nm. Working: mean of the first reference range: 65.8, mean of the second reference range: 68.9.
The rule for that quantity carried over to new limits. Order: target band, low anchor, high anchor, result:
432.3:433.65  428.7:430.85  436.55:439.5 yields 0.04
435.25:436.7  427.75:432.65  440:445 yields 0.04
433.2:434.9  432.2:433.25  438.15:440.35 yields 0.16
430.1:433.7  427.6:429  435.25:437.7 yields 0.19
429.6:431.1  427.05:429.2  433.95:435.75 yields 0.04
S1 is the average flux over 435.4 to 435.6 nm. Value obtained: 61.5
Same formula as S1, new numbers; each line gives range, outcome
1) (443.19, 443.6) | 74.8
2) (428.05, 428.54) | 71.1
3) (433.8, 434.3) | 66.2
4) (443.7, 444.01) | 69.1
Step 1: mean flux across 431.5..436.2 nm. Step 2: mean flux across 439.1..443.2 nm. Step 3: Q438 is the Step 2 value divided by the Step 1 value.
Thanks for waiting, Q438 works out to 1.11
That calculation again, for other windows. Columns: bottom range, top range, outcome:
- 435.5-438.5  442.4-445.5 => 1.07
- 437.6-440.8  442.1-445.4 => 1.05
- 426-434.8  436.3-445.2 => 1.06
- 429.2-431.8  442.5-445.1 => 1.11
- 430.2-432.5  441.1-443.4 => 1.08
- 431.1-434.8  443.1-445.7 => 1.12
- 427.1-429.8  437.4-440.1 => 1.01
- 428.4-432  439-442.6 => 1.07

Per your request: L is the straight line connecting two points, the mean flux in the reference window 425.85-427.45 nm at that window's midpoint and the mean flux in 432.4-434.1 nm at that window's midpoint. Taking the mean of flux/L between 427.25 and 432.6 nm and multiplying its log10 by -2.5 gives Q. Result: -0.01 mag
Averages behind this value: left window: 67.8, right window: 64.3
